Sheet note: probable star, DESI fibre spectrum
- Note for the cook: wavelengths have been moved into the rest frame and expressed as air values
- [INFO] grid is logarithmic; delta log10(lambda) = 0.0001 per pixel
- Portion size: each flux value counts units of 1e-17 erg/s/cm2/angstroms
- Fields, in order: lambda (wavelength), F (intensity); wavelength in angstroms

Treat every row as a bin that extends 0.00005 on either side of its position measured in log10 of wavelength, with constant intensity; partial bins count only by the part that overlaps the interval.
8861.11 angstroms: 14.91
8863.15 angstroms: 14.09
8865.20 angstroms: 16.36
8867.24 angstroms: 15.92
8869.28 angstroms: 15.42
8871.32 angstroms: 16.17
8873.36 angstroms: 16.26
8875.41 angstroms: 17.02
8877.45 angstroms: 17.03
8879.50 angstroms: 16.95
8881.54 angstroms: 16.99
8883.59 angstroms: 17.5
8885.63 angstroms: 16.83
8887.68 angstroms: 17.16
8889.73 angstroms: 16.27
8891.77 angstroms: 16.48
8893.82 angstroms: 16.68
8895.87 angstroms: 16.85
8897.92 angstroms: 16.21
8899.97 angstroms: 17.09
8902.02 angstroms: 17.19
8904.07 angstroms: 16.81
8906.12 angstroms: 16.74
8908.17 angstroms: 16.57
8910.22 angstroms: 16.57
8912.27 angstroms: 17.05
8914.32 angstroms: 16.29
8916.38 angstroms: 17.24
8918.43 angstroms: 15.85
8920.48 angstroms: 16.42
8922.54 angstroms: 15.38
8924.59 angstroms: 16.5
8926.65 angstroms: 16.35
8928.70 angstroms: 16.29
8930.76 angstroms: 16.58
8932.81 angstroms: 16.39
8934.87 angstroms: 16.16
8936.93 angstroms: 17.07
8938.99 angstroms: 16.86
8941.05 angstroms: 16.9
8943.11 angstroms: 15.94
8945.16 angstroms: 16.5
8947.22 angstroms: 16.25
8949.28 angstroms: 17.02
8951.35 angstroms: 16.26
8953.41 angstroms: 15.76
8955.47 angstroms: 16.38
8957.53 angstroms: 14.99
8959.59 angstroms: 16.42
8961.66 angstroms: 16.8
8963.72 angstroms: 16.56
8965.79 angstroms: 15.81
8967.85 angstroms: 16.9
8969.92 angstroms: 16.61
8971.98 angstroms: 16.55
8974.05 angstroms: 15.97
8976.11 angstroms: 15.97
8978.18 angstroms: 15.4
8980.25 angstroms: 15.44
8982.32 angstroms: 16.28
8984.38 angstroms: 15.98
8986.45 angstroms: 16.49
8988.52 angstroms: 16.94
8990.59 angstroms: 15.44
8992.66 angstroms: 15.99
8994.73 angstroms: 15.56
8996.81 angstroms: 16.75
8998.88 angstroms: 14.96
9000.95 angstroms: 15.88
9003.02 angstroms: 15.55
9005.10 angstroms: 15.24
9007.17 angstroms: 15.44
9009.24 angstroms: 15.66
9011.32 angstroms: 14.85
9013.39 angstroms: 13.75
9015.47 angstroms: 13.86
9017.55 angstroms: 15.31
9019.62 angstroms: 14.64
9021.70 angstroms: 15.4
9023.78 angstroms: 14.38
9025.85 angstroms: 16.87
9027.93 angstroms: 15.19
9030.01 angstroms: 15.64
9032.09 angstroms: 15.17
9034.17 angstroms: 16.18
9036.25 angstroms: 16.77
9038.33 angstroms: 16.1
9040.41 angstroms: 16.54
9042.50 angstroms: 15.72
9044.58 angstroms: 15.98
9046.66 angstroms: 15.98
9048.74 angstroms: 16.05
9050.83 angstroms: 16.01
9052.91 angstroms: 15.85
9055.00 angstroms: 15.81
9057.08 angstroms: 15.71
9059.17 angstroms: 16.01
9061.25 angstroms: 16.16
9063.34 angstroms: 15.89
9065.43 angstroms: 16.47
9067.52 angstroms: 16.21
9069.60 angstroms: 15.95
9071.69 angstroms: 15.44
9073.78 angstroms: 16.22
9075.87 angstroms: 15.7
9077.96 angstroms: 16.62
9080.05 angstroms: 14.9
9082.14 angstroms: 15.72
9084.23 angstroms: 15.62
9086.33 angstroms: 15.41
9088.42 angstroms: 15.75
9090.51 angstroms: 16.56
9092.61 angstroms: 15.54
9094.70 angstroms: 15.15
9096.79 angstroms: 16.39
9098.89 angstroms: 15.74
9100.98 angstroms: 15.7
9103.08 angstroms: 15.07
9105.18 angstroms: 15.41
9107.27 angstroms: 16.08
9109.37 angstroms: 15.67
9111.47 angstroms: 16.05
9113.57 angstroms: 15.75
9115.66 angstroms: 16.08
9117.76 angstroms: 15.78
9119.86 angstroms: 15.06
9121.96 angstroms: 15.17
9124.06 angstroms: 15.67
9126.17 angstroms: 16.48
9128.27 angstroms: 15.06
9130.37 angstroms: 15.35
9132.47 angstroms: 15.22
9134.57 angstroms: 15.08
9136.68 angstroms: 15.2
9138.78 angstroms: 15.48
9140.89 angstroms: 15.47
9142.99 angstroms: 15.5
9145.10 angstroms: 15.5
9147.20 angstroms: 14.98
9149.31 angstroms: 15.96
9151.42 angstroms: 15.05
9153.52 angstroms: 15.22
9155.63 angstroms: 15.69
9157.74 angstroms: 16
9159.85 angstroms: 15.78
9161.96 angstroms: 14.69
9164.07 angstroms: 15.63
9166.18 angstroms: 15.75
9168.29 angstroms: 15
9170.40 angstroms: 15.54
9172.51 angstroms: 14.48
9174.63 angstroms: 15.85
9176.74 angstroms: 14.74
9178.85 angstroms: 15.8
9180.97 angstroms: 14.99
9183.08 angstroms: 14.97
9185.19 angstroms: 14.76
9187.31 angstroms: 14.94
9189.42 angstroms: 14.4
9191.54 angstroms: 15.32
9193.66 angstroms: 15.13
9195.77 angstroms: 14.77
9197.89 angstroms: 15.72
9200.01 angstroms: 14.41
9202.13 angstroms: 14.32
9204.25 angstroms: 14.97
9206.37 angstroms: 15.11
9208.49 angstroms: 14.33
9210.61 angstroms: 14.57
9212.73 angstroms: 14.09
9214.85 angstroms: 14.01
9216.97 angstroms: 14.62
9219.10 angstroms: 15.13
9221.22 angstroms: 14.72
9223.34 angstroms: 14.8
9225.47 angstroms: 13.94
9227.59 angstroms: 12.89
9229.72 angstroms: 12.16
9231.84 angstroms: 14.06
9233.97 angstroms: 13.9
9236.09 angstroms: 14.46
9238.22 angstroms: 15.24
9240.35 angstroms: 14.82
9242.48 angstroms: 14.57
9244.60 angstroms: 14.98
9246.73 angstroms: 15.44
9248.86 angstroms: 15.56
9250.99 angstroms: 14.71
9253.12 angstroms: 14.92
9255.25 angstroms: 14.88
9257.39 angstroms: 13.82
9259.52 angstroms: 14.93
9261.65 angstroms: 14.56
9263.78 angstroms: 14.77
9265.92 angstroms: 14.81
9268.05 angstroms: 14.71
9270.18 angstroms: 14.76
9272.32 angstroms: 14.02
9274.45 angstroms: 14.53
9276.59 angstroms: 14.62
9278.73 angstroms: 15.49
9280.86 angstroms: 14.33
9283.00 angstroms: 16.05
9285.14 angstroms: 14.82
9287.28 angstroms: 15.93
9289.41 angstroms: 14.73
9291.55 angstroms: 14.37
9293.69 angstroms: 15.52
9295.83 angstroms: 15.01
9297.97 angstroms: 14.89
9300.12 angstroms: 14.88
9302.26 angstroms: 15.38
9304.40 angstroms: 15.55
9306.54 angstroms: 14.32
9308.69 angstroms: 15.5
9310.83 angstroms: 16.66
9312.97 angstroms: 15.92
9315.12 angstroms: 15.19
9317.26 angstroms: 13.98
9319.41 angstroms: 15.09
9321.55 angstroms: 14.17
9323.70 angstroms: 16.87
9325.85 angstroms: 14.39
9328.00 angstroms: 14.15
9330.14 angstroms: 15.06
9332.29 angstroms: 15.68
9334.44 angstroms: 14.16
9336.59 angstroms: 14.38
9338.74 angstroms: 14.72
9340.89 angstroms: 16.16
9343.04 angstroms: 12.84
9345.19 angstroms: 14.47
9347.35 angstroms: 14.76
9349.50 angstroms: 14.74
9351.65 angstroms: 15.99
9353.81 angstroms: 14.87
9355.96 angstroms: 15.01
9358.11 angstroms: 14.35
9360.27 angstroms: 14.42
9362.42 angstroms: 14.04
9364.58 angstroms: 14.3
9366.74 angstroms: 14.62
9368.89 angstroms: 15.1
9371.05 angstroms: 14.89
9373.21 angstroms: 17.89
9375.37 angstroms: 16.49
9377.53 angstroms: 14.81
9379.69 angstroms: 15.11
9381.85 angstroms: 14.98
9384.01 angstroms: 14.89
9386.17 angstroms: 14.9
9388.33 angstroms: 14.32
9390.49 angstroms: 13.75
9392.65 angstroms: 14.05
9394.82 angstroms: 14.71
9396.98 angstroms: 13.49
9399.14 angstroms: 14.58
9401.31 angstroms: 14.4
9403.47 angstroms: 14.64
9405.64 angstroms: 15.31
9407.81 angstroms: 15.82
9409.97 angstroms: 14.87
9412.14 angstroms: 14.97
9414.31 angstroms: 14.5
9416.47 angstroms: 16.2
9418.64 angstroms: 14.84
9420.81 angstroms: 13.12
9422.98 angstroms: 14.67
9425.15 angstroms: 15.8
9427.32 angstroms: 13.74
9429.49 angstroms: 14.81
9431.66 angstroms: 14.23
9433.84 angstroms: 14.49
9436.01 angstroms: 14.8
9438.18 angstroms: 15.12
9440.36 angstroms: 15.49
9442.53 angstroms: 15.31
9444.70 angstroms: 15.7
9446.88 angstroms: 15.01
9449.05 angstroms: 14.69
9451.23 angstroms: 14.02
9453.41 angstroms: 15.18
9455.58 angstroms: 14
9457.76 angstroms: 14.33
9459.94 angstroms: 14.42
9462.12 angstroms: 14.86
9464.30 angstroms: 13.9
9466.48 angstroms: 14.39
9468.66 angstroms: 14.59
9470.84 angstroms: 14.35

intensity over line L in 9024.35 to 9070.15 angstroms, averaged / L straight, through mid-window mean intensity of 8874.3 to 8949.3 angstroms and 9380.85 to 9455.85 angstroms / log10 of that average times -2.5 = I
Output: 0.009 mag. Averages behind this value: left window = 16.6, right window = 14.7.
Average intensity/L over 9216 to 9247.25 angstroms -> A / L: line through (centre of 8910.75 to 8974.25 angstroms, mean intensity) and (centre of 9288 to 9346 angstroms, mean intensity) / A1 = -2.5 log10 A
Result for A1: 0.07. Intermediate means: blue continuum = 16.4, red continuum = 15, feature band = 14.4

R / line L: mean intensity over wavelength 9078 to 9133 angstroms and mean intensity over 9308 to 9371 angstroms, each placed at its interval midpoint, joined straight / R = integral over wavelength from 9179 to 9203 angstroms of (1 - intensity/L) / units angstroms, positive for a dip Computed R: 0.70 angstroms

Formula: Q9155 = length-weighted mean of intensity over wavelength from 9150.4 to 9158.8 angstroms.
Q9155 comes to 15.5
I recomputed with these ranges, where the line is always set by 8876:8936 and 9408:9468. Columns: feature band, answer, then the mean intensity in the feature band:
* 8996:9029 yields 0.07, 15.2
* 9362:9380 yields -0.02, 15.3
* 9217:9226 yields 0.06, 14.7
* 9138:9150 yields 0.02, 15.5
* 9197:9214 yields 0.06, 14.7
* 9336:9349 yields 0.04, 14.6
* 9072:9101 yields 0.01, 15.8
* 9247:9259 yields 0.04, 14.8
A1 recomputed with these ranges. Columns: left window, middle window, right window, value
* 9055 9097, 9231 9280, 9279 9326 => 0.04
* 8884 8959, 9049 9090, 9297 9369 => 0.00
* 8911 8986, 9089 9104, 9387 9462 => 0.00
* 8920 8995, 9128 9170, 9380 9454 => 0.02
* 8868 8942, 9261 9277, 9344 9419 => 0.05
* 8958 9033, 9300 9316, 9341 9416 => -0.03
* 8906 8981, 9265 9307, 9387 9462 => 0.02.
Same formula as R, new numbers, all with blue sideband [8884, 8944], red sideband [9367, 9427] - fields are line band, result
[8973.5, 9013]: 1.4 angstroms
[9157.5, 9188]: 0.9 angstroms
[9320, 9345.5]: 0.6 angstroms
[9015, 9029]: 0.9 angstroms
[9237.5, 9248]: 0.3 angstroms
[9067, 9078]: 0.1 angstroms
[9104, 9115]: 0.1 angstroms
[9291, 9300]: 0.2 angstroms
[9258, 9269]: 0.5 angstroms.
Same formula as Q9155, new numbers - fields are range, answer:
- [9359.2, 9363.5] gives 14.2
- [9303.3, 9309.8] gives 15.1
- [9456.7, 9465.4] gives 14.4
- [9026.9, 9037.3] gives 15.8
